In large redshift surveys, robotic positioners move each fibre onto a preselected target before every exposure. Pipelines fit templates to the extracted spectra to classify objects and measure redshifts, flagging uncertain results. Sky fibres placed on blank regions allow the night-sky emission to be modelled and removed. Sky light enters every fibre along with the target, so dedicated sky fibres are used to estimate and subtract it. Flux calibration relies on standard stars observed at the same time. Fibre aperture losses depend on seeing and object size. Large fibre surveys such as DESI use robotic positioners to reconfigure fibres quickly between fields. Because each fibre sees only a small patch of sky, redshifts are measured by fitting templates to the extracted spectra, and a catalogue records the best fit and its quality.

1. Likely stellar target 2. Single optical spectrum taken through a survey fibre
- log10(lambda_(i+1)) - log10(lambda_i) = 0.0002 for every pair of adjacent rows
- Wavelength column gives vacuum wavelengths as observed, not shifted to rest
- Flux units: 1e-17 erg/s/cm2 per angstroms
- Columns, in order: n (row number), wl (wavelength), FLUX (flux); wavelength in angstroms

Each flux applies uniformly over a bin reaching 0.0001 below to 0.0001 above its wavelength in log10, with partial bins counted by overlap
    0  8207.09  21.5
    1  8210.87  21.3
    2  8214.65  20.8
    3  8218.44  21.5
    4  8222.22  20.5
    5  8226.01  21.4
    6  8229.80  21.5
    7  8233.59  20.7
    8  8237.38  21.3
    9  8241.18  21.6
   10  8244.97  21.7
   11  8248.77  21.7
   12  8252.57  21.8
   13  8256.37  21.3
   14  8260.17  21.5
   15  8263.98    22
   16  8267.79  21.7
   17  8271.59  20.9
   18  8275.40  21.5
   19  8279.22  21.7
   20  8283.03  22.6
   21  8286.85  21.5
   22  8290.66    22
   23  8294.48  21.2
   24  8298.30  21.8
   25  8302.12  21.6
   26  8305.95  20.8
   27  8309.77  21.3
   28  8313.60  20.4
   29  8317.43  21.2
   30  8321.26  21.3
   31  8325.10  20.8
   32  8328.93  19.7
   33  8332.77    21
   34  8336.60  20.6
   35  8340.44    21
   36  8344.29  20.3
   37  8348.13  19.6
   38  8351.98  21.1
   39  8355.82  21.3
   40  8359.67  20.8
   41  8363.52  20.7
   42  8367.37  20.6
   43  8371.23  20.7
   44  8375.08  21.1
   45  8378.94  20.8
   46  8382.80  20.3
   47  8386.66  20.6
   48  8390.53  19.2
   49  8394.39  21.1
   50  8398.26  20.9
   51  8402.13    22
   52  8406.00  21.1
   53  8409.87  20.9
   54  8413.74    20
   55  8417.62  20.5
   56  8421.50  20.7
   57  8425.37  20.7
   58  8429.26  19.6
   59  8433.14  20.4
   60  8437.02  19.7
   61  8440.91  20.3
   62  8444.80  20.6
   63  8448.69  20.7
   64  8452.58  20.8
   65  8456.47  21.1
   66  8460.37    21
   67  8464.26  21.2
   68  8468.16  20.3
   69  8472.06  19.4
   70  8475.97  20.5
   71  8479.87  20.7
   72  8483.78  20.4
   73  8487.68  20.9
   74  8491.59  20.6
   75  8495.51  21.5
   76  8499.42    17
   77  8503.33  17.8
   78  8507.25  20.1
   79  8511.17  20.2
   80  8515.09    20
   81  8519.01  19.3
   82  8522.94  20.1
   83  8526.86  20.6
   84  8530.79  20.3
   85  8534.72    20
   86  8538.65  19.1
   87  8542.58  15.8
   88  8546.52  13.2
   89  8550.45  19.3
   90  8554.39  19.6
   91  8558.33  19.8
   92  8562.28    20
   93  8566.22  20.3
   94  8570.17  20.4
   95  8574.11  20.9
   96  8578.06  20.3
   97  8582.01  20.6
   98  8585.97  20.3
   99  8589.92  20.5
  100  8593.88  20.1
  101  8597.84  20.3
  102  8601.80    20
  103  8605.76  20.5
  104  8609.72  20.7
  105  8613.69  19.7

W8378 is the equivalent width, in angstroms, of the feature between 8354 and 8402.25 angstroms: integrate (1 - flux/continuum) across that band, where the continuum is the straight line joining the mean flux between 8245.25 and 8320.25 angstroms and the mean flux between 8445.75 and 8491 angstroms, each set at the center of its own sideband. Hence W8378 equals 0.8 angstroms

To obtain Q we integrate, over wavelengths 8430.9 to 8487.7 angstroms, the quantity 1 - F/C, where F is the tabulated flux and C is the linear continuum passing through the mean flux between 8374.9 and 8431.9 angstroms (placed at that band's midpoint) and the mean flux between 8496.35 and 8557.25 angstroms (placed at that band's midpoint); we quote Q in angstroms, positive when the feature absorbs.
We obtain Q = -2.0 angstroms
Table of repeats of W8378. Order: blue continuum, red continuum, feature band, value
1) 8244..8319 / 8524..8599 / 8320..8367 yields 0.9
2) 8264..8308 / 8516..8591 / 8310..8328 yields 0.4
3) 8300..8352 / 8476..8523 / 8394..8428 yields -0.8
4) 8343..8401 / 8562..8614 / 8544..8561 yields 2.0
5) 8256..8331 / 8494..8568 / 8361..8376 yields -0.1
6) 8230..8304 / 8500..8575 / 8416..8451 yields -0.4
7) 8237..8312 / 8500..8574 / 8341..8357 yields 0.3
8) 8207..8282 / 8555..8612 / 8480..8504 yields 0.9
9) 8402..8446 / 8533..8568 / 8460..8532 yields -2.6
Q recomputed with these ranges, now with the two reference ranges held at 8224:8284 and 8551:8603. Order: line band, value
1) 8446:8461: -0.1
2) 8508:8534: 0.5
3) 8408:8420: 0.2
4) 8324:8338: 0.5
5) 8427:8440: 0.5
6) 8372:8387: 0.2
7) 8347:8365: 0.3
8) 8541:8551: 2.3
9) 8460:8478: 0.2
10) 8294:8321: 0.2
